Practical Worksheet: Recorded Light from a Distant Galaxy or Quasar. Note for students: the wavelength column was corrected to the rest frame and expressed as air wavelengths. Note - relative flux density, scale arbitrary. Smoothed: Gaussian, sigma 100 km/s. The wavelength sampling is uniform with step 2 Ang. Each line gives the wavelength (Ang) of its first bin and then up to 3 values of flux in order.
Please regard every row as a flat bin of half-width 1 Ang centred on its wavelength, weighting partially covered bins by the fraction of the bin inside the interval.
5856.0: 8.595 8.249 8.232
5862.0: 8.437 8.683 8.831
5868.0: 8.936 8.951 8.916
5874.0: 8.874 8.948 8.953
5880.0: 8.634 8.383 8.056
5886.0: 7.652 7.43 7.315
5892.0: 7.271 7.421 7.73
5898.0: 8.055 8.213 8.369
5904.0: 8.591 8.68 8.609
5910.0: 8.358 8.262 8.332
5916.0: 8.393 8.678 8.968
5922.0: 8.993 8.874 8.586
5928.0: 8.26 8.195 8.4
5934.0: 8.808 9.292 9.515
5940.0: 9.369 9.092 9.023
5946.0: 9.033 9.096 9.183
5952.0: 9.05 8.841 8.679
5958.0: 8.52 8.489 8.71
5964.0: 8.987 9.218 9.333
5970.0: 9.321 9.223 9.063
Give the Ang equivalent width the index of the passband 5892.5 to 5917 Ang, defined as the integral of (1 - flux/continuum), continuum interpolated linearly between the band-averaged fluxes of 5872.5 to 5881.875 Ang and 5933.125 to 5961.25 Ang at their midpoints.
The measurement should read 1.8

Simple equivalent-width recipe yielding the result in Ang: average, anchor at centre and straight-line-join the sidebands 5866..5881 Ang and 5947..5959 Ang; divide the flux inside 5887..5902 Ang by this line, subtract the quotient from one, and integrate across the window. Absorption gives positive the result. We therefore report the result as 2.0 Ang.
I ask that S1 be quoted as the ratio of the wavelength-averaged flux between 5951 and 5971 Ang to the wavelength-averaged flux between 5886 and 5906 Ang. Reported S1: 1.13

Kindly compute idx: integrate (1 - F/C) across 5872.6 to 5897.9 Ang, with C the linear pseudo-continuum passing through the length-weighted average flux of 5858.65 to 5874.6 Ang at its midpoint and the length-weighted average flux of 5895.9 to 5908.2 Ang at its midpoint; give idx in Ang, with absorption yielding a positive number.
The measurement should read 1.36 Ang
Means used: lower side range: 8.72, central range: 8.07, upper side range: 8.35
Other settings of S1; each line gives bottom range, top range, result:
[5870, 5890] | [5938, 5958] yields 1.08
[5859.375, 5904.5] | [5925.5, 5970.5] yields 1.07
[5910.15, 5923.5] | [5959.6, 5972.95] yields 1.05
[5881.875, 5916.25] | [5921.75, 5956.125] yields 1.11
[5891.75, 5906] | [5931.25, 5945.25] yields 1.13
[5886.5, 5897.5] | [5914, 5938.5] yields 1.17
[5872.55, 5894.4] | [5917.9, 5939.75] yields 1.08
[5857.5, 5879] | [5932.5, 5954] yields 1.04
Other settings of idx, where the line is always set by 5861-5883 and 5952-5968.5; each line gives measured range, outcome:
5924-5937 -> 0.31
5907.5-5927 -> 0.46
